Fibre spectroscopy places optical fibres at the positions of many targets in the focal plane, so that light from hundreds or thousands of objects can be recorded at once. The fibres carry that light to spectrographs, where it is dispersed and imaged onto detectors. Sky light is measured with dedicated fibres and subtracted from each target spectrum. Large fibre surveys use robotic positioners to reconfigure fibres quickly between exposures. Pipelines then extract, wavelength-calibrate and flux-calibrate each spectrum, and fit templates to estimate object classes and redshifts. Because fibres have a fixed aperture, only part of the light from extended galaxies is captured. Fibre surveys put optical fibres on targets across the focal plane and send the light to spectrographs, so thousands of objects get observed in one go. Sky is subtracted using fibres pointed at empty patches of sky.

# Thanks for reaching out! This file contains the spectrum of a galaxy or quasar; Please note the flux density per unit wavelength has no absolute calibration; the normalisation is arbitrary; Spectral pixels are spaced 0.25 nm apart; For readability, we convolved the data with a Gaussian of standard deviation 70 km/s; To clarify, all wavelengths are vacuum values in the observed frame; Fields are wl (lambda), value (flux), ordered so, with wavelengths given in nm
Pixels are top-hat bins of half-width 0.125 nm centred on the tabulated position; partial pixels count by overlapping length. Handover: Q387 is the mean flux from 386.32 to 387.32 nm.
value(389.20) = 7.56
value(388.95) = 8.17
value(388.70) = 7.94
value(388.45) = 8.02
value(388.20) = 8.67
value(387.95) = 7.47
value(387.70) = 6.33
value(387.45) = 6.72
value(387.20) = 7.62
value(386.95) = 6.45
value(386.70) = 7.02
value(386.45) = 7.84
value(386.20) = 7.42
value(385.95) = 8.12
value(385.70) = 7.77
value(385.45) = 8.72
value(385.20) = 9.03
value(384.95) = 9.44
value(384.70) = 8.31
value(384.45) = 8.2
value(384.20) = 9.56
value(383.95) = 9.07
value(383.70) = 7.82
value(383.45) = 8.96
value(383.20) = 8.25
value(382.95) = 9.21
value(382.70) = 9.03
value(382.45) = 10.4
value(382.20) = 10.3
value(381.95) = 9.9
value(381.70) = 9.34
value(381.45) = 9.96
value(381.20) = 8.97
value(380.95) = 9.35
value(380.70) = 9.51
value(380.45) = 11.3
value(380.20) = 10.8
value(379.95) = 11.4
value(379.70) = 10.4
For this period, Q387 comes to 7.23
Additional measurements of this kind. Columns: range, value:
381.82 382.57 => 10.2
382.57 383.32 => 8.84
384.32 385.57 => 8.74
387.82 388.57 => 8.04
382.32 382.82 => 9.73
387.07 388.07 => 7.03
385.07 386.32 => 8.22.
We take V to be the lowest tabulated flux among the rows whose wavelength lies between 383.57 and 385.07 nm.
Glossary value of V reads 7.82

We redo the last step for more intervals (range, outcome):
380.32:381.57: 8.97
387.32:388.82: 6.33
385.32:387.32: 6.45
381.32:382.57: 9.34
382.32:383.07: 9.03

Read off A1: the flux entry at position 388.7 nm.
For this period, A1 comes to 7.94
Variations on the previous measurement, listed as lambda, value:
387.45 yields 6.72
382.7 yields 9.03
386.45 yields 7.84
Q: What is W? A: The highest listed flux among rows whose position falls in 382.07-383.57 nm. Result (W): 10.4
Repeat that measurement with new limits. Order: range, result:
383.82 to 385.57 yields 9.56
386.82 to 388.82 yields 8.67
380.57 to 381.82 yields 9.96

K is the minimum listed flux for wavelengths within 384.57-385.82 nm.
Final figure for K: 7.77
